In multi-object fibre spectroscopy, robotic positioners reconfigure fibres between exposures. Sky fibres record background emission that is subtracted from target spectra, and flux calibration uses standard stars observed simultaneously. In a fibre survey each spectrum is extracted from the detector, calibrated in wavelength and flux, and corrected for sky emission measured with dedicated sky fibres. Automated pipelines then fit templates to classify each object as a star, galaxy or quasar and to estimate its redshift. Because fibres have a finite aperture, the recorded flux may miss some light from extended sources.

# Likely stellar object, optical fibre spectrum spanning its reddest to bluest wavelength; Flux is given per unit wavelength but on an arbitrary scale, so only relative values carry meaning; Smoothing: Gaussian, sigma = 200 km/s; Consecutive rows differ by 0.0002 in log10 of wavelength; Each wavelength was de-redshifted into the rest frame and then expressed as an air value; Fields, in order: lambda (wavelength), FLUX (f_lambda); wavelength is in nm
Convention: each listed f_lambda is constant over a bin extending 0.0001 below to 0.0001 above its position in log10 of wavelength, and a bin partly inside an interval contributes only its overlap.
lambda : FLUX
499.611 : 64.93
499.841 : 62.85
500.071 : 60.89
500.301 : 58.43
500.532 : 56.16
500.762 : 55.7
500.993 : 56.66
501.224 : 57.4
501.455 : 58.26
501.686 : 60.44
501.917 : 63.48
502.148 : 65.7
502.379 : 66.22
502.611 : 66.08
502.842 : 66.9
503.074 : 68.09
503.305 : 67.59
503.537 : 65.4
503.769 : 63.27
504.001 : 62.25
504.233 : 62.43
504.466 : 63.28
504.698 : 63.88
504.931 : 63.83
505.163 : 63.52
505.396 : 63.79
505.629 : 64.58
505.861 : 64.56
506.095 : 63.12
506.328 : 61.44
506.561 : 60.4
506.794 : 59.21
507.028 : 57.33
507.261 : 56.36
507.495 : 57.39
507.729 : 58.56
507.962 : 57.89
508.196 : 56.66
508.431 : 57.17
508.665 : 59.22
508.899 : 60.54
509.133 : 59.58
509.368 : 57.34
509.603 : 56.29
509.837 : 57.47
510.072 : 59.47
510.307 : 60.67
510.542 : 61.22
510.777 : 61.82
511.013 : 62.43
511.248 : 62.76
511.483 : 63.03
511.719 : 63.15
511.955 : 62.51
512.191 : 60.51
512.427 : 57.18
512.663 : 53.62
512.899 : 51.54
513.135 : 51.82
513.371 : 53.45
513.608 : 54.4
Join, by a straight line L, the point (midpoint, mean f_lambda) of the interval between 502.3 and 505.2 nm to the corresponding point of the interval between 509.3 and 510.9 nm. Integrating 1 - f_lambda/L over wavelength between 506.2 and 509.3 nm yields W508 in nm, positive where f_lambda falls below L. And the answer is 0.14 nm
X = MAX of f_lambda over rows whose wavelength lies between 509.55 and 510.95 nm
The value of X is 61.82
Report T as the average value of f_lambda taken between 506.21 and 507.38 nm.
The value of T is 59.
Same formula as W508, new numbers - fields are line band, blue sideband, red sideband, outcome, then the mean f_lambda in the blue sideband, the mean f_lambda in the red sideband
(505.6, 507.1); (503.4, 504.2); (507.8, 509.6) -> -0.02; 63.6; 58.2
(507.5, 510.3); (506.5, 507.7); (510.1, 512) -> 0.07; 58.1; 62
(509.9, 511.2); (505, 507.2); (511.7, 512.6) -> -0.01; 61.9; 60.1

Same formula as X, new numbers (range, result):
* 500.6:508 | 68.09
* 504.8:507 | 64.58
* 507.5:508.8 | 59.22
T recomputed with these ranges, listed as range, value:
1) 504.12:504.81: 63.2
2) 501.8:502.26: 64.6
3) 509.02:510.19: 58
